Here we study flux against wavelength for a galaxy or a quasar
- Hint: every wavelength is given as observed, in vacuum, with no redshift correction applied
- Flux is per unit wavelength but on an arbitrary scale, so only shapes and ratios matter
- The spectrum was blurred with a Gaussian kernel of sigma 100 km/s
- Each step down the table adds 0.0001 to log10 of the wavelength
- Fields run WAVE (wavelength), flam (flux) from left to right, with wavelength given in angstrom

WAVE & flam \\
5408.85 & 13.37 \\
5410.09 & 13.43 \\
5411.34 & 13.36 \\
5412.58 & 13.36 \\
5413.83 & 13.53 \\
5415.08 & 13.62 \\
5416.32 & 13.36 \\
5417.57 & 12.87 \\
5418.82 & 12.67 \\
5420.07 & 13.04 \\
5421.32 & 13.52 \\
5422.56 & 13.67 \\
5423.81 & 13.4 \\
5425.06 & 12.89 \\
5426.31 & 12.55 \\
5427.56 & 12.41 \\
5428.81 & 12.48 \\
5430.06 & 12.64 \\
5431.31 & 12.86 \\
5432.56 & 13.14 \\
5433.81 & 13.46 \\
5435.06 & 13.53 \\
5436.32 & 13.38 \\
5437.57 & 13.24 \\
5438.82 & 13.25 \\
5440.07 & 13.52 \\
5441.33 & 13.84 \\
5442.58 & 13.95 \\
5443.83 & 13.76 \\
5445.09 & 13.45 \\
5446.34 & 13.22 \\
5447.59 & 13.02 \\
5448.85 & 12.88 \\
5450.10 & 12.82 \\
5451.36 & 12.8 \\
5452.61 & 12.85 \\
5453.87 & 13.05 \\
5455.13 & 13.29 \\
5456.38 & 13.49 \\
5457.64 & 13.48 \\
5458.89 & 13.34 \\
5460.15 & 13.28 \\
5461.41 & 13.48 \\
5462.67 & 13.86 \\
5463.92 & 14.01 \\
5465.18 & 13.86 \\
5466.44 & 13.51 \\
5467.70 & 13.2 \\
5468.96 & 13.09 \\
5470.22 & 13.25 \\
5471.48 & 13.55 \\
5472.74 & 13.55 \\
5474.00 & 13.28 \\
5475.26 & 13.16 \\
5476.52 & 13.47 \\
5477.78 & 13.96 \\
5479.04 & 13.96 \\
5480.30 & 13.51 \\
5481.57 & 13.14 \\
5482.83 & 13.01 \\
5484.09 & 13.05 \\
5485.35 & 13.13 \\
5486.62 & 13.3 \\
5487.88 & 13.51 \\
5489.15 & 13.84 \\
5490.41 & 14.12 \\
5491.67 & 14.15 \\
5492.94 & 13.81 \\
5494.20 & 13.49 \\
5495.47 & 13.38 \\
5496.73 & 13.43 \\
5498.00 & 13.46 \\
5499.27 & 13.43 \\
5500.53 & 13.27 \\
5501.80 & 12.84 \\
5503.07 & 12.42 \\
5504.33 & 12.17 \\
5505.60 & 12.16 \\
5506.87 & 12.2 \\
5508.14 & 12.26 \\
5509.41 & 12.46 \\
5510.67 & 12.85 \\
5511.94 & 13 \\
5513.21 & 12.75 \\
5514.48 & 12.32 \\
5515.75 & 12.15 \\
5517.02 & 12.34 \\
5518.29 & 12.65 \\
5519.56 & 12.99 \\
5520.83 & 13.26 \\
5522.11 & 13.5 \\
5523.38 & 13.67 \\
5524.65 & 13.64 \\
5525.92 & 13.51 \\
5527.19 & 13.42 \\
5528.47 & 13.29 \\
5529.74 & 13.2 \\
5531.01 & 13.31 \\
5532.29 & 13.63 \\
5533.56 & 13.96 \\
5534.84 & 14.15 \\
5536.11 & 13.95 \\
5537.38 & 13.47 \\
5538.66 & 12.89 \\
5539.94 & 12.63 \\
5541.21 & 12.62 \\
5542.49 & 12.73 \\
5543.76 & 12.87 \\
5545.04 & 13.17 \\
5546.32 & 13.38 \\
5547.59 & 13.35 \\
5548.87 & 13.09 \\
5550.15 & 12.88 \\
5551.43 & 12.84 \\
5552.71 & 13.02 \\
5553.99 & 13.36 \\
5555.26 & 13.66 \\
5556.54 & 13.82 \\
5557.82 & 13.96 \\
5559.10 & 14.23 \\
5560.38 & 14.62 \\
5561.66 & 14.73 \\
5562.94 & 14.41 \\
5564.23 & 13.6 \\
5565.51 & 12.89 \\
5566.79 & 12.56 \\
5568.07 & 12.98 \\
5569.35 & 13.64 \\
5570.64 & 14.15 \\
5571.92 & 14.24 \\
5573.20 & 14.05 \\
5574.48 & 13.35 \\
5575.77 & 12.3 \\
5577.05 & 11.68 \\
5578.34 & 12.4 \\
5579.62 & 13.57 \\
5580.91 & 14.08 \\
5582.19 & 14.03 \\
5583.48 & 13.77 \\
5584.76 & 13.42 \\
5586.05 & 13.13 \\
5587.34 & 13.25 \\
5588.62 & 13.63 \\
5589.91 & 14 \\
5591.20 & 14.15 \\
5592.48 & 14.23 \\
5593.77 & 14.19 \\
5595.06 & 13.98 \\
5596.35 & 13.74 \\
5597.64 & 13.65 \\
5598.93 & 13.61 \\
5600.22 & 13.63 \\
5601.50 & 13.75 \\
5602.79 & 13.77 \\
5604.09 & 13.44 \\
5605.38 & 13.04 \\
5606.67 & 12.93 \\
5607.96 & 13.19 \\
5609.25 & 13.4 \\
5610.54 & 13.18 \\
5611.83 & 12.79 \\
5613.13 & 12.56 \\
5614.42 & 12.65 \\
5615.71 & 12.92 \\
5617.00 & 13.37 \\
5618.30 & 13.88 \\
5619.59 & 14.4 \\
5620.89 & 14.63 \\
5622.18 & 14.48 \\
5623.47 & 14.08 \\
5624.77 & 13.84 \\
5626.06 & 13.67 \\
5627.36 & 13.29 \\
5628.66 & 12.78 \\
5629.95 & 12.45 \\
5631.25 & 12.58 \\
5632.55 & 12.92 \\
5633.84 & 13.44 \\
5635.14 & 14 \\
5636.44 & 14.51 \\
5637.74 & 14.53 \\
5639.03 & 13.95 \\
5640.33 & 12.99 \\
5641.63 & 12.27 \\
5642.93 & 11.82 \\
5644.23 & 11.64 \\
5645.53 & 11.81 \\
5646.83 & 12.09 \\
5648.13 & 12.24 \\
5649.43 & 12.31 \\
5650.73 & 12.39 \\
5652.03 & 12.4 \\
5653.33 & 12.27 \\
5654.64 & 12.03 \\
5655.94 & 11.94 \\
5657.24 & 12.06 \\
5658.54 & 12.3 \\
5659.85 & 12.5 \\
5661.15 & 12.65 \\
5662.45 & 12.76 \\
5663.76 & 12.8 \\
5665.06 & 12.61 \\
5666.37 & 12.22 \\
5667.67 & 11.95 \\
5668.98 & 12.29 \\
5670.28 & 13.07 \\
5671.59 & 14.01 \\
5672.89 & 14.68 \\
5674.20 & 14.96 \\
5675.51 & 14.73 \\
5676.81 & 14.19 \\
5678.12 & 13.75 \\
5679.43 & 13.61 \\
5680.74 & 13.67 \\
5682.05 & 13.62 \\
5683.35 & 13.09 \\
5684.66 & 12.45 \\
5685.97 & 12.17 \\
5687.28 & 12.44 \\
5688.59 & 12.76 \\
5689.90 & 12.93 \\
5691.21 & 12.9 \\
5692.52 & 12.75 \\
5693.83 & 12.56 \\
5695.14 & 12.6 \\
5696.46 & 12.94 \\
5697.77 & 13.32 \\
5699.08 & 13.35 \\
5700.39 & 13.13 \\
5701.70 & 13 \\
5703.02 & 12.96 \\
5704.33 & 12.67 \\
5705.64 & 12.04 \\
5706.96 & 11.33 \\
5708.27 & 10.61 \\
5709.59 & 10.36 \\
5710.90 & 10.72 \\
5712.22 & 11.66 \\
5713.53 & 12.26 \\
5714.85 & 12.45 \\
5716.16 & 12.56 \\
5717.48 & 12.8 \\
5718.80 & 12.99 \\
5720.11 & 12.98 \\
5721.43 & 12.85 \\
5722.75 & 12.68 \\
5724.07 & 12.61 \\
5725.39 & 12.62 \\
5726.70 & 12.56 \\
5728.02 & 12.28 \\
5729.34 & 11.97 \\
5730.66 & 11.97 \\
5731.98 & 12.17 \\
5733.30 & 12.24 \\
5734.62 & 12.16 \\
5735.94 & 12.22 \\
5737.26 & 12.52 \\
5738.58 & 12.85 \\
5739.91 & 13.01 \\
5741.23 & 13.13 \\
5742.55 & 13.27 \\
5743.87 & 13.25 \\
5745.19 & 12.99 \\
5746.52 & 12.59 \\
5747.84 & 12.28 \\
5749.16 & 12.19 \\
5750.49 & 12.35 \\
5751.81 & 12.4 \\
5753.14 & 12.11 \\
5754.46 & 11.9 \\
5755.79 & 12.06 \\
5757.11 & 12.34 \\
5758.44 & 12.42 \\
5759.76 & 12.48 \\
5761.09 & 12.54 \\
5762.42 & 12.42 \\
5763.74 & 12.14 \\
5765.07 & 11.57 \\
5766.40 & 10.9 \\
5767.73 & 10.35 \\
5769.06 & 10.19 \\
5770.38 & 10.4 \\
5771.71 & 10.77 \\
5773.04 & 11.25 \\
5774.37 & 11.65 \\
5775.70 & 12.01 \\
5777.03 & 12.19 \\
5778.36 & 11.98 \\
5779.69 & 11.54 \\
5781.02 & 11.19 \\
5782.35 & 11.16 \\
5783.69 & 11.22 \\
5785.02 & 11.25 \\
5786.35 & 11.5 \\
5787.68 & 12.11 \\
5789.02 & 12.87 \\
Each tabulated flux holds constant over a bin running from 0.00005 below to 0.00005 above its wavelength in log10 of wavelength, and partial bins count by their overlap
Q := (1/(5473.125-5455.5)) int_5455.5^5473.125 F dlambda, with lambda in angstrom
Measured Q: 13.5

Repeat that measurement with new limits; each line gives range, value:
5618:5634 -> 13.6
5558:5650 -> 13.4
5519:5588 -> 13.4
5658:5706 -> 13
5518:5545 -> 13.3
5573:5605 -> 13.5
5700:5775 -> 12.2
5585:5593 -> 13.7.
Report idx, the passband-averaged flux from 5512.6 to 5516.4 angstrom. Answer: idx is 12.4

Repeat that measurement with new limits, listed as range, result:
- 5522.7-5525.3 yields 13.7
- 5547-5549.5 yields 13.2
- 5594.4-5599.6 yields 13.7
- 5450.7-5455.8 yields 13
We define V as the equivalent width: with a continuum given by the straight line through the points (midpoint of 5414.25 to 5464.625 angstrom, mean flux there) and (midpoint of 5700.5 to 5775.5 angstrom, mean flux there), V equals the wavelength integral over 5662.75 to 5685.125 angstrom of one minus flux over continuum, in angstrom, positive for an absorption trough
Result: -1.8 angstrom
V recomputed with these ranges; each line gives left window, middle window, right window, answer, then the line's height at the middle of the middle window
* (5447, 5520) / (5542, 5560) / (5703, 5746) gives -0.5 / 12.9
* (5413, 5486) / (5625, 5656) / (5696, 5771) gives -0.5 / 12.6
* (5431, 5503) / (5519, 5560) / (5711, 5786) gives -0.9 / 13.1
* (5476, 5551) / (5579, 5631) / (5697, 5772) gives -3.1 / 12.8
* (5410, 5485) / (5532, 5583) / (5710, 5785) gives -2.3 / 12.9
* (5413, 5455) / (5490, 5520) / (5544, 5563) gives 1.1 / 13.4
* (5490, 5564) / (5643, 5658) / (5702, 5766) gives 0.7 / 12.7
